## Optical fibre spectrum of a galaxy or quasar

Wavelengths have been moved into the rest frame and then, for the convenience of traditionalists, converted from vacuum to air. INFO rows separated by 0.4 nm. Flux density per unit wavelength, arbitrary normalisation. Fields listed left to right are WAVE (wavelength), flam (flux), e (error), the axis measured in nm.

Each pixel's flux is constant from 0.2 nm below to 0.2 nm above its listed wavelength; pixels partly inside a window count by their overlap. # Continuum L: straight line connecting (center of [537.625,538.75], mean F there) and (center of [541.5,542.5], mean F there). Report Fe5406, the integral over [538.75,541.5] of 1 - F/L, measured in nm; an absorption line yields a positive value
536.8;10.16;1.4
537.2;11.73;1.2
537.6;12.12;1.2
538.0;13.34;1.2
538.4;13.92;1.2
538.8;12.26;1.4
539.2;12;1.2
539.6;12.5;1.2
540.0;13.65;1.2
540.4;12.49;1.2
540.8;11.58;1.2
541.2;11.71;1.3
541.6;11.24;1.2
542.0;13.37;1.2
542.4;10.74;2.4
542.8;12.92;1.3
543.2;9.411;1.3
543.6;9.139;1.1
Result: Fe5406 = 0.064 nm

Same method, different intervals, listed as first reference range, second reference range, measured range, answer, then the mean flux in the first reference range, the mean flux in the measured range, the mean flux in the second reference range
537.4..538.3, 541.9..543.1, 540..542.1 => 0.02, 12.9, 12.2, 12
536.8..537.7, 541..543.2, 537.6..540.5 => -0.31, 11.5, 12.8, 11.8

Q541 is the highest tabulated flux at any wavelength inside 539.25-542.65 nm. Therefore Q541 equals 13.65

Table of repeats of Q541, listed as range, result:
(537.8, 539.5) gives 13.92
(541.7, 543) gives 13.37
